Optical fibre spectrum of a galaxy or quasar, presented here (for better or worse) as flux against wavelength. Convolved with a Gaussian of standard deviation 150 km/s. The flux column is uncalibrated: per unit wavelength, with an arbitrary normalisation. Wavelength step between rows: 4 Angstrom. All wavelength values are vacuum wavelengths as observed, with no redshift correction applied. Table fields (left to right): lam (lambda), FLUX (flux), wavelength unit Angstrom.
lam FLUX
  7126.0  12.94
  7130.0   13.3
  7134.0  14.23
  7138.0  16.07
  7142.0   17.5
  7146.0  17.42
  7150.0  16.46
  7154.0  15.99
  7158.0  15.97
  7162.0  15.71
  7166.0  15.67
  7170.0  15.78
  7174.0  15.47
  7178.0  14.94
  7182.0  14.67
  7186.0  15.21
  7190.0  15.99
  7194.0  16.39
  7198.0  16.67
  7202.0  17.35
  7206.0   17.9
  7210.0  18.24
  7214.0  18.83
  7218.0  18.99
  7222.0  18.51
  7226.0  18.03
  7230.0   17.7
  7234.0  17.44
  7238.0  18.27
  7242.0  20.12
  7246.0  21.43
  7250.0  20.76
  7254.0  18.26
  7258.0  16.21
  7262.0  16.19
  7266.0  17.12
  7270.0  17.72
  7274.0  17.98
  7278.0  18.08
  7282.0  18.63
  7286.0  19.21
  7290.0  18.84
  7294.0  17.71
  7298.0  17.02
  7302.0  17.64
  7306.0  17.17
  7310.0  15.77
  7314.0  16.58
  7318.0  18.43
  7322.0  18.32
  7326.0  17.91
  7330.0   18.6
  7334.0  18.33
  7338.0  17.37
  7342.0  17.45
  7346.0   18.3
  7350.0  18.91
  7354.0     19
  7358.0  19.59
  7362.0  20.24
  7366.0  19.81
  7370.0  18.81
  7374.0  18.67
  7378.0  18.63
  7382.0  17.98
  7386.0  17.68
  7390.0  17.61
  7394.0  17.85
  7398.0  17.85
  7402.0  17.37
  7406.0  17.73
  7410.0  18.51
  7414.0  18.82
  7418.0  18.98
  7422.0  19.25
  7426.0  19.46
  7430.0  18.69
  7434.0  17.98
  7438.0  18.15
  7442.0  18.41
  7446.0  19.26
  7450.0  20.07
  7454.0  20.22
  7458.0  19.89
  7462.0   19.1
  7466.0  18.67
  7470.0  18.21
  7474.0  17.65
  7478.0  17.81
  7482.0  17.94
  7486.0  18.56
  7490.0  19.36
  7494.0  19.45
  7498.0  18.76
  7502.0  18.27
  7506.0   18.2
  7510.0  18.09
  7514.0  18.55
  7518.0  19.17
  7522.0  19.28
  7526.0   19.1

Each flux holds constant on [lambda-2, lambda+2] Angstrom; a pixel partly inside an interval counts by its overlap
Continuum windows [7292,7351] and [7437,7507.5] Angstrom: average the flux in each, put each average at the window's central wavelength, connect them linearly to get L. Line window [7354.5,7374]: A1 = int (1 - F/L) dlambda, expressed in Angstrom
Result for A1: -1.60 Angstrom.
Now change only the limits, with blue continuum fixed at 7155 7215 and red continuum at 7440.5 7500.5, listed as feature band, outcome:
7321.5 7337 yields -0.6 Angstrom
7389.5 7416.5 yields 0.4 Angstrom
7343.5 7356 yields -0.6 Angstrom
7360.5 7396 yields -1.0 Angstrom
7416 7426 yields -0.4 Angstrom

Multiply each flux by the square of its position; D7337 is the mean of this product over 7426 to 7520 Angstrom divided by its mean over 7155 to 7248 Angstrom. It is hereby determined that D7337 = 1.2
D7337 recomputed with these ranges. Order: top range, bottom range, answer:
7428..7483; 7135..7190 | 1.28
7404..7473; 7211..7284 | 1.08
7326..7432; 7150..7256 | 1.12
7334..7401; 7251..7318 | 1.07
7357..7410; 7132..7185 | 1.24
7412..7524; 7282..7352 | 1.10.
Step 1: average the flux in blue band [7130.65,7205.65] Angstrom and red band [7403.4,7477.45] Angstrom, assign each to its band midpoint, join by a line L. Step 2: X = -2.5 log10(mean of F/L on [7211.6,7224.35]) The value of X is -0.139 mag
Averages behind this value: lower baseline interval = 16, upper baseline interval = 18.8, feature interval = 18.7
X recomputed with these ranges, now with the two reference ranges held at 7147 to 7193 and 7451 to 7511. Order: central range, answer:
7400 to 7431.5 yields -0.03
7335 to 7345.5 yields -0.02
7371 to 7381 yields -0.05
